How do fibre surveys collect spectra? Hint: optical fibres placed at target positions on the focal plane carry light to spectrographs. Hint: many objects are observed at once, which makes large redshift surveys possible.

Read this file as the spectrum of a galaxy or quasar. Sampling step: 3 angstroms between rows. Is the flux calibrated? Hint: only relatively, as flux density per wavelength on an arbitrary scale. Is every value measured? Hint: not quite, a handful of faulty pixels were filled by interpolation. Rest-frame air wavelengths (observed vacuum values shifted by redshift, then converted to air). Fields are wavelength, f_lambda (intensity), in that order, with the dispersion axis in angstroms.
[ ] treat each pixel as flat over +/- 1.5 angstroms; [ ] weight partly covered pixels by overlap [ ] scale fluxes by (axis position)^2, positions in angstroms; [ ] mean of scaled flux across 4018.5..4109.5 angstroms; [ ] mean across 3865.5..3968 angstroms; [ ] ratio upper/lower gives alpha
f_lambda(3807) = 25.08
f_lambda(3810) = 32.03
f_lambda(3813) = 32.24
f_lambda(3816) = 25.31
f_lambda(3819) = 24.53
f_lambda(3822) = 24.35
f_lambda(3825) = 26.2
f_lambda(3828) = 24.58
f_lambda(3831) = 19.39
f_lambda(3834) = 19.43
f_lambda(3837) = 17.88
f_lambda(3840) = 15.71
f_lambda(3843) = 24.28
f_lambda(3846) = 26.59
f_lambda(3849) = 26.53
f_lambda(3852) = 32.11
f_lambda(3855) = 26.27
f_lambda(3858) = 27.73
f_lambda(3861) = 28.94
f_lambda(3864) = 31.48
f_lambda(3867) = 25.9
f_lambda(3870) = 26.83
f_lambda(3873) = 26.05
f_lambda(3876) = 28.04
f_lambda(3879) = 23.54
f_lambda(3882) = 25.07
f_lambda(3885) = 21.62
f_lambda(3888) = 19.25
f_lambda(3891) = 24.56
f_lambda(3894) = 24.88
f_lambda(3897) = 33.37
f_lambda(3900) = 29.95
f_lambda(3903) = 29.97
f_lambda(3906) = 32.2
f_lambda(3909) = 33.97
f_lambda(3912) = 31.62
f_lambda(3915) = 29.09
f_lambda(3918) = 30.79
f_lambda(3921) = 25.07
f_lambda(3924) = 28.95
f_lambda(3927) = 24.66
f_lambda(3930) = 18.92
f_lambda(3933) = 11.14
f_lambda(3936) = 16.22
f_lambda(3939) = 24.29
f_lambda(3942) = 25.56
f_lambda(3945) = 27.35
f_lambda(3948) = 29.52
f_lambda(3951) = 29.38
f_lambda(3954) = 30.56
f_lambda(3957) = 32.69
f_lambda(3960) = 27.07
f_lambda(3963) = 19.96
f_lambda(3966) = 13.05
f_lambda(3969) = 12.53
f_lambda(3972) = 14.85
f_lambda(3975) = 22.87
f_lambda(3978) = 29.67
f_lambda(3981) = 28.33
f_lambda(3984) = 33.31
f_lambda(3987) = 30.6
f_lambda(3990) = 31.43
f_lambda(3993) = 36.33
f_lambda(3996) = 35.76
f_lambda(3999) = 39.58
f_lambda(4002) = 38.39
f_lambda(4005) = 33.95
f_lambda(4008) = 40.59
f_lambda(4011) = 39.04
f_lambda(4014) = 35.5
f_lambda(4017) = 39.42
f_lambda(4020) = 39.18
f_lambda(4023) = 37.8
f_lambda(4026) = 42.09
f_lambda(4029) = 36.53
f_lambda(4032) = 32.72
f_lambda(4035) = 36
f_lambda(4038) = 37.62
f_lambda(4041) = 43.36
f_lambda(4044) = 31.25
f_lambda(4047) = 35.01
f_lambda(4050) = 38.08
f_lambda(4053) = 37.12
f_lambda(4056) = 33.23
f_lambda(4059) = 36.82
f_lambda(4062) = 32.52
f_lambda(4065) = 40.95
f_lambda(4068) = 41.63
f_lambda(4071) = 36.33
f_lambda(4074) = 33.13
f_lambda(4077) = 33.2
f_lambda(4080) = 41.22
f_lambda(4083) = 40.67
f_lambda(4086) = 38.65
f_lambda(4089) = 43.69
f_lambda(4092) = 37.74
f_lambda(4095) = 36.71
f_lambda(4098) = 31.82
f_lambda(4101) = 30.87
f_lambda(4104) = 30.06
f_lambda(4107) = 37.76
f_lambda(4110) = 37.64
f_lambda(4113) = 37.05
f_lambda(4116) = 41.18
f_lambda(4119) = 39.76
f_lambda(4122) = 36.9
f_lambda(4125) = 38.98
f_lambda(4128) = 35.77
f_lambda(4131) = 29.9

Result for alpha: 1.53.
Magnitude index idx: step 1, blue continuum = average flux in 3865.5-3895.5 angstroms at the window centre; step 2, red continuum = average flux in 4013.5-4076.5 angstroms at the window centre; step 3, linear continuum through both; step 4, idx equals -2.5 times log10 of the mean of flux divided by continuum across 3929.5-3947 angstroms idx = 0.35 mag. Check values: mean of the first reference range 24.6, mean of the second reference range 36.9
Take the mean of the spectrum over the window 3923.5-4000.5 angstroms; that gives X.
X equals 25.9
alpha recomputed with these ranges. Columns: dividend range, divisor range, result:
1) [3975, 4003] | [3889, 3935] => 1.27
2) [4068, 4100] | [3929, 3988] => 1.67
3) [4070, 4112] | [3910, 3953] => 1.56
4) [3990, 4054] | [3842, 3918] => 1.45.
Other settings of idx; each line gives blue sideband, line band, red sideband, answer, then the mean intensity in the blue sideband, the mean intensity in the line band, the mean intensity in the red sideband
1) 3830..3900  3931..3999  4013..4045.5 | 0.259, 25.2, 25.8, 37.4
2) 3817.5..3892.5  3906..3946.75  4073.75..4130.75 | 0.106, 24.7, 25.5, 36.9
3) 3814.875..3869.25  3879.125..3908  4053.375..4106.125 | 0.028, 24.9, 26.7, 36.5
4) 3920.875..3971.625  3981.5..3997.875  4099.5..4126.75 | -0.242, 23.1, 33.3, 36.7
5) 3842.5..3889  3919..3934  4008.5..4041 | 0.343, 26.4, 22.4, 37.9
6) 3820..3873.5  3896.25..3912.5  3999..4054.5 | -0.100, 25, 31.8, 37.5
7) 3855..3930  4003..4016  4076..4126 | -0.136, 27.4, 37.4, 37.3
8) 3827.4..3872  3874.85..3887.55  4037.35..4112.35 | 0.108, 24.9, 24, 36.7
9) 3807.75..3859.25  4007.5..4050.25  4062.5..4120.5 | -0.098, 25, 37.5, 37.3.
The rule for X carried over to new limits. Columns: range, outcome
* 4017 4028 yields 39.5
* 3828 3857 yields 23.3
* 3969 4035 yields 33.7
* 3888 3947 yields 26.3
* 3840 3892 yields 25.9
